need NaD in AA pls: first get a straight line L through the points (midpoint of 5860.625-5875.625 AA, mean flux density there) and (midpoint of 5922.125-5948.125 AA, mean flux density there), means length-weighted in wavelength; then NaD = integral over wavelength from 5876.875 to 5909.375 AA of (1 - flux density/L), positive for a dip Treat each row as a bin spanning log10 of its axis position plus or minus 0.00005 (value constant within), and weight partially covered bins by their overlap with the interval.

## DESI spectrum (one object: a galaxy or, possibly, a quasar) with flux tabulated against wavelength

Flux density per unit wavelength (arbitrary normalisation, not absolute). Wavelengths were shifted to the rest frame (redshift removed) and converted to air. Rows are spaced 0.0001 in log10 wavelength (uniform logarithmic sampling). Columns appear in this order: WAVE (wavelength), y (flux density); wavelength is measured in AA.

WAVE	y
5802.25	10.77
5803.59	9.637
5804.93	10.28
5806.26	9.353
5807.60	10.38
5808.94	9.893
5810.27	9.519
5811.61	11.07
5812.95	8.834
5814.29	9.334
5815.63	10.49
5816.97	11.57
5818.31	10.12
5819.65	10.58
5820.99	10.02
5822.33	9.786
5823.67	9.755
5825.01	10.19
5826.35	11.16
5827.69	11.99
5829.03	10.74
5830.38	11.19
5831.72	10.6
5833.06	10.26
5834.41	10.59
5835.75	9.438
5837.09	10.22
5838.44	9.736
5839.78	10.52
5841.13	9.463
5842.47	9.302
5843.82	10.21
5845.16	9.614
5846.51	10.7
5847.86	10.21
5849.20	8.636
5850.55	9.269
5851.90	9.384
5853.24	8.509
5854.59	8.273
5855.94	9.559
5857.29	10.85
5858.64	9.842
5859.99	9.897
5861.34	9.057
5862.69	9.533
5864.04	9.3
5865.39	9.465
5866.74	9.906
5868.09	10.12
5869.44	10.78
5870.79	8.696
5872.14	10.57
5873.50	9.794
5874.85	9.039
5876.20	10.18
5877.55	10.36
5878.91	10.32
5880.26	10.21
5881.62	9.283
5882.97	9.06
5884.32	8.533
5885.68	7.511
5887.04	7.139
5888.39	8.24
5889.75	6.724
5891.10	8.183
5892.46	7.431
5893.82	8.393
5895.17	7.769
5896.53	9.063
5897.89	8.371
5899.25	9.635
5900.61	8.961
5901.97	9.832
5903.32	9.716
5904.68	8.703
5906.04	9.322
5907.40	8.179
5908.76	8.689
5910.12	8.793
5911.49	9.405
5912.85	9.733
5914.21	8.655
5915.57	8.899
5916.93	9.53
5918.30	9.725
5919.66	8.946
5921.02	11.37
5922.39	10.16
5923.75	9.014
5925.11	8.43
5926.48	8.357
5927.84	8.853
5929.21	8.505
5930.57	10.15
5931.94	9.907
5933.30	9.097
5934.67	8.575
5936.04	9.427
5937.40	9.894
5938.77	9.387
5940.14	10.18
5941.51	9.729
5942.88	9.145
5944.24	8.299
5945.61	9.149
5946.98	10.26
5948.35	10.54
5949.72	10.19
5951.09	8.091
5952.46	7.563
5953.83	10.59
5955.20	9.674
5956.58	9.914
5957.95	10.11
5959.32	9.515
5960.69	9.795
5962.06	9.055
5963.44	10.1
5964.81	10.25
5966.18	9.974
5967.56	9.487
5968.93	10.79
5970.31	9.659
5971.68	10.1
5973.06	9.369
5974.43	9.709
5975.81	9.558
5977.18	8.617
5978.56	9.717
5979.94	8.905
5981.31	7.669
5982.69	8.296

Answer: 2.72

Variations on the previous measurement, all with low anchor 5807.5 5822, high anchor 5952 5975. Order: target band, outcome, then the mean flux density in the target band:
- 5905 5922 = 1.1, 9.27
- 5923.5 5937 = 1.1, 9.05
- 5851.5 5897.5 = 3.9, 9.14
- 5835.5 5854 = 0.8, 9.66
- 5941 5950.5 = 0.2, 9.6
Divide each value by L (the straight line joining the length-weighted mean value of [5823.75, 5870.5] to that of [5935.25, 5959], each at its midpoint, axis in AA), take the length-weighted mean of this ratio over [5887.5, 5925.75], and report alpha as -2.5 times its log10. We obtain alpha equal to 0.09 mag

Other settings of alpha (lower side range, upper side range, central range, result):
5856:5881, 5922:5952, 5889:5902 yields 0.16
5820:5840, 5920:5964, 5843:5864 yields 0.07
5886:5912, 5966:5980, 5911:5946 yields -0.04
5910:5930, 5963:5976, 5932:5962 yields 0.01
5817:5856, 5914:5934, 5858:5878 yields 0.00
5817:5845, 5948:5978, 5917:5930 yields 0.06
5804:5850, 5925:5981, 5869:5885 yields 0.02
